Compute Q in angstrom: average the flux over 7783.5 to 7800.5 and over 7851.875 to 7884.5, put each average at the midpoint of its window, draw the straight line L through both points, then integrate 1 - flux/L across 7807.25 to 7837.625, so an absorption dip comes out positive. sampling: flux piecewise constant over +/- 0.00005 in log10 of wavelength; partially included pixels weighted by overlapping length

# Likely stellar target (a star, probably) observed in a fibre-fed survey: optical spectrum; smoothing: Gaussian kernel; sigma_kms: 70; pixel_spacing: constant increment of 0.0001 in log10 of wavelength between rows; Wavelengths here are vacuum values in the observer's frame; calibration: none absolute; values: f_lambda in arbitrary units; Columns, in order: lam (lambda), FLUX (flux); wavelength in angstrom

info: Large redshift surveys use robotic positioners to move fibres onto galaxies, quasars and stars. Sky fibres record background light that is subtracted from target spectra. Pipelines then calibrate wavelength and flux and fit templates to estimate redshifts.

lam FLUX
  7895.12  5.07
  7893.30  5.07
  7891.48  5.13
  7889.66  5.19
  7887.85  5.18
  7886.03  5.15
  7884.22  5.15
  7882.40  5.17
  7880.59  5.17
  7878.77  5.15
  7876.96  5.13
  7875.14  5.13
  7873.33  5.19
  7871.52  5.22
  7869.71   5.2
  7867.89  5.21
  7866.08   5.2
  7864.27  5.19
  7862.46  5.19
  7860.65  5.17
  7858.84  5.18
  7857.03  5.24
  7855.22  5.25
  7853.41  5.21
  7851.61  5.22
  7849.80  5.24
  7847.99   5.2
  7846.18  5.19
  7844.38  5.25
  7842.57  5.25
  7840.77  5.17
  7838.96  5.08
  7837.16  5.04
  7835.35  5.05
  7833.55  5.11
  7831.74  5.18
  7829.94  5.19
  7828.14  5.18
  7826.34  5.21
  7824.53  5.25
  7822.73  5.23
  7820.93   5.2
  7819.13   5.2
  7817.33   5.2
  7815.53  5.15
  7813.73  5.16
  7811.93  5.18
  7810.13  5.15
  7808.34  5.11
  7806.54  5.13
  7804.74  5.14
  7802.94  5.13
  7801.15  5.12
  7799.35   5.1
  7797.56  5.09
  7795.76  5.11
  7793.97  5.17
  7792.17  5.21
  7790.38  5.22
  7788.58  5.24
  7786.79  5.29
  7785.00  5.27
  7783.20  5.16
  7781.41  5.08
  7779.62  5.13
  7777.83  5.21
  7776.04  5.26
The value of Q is 0.1 angstrom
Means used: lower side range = 5.18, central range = 5.17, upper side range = 5.19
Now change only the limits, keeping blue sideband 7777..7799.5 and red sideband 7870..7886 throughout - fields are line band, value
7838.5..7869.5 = -0.2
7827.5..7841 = 0.1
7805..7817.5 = 0.1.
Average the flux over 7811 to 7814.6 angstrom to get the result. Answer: 5.17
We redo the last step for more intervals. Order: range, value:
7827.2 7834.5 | 5.17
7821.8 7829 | 5.22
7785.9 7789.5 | 5.26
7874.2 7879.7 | 5.13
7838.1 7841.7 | 5.13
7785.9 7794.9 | 5.23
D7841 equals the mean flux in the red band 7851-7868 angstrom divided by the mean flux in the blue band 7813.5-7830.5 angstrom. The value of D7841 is 1.0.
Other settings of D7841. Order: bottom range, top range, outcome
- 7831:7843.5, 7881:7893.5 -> 1.01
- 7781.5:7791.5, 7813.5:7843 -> 0.99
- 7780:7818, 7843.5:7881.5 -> 1.01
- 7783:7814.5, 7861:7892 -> 1.00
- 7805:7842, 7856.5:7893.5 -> 1.00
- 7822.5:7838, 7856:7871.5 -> 1.01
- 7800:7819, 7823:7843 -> 1.00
